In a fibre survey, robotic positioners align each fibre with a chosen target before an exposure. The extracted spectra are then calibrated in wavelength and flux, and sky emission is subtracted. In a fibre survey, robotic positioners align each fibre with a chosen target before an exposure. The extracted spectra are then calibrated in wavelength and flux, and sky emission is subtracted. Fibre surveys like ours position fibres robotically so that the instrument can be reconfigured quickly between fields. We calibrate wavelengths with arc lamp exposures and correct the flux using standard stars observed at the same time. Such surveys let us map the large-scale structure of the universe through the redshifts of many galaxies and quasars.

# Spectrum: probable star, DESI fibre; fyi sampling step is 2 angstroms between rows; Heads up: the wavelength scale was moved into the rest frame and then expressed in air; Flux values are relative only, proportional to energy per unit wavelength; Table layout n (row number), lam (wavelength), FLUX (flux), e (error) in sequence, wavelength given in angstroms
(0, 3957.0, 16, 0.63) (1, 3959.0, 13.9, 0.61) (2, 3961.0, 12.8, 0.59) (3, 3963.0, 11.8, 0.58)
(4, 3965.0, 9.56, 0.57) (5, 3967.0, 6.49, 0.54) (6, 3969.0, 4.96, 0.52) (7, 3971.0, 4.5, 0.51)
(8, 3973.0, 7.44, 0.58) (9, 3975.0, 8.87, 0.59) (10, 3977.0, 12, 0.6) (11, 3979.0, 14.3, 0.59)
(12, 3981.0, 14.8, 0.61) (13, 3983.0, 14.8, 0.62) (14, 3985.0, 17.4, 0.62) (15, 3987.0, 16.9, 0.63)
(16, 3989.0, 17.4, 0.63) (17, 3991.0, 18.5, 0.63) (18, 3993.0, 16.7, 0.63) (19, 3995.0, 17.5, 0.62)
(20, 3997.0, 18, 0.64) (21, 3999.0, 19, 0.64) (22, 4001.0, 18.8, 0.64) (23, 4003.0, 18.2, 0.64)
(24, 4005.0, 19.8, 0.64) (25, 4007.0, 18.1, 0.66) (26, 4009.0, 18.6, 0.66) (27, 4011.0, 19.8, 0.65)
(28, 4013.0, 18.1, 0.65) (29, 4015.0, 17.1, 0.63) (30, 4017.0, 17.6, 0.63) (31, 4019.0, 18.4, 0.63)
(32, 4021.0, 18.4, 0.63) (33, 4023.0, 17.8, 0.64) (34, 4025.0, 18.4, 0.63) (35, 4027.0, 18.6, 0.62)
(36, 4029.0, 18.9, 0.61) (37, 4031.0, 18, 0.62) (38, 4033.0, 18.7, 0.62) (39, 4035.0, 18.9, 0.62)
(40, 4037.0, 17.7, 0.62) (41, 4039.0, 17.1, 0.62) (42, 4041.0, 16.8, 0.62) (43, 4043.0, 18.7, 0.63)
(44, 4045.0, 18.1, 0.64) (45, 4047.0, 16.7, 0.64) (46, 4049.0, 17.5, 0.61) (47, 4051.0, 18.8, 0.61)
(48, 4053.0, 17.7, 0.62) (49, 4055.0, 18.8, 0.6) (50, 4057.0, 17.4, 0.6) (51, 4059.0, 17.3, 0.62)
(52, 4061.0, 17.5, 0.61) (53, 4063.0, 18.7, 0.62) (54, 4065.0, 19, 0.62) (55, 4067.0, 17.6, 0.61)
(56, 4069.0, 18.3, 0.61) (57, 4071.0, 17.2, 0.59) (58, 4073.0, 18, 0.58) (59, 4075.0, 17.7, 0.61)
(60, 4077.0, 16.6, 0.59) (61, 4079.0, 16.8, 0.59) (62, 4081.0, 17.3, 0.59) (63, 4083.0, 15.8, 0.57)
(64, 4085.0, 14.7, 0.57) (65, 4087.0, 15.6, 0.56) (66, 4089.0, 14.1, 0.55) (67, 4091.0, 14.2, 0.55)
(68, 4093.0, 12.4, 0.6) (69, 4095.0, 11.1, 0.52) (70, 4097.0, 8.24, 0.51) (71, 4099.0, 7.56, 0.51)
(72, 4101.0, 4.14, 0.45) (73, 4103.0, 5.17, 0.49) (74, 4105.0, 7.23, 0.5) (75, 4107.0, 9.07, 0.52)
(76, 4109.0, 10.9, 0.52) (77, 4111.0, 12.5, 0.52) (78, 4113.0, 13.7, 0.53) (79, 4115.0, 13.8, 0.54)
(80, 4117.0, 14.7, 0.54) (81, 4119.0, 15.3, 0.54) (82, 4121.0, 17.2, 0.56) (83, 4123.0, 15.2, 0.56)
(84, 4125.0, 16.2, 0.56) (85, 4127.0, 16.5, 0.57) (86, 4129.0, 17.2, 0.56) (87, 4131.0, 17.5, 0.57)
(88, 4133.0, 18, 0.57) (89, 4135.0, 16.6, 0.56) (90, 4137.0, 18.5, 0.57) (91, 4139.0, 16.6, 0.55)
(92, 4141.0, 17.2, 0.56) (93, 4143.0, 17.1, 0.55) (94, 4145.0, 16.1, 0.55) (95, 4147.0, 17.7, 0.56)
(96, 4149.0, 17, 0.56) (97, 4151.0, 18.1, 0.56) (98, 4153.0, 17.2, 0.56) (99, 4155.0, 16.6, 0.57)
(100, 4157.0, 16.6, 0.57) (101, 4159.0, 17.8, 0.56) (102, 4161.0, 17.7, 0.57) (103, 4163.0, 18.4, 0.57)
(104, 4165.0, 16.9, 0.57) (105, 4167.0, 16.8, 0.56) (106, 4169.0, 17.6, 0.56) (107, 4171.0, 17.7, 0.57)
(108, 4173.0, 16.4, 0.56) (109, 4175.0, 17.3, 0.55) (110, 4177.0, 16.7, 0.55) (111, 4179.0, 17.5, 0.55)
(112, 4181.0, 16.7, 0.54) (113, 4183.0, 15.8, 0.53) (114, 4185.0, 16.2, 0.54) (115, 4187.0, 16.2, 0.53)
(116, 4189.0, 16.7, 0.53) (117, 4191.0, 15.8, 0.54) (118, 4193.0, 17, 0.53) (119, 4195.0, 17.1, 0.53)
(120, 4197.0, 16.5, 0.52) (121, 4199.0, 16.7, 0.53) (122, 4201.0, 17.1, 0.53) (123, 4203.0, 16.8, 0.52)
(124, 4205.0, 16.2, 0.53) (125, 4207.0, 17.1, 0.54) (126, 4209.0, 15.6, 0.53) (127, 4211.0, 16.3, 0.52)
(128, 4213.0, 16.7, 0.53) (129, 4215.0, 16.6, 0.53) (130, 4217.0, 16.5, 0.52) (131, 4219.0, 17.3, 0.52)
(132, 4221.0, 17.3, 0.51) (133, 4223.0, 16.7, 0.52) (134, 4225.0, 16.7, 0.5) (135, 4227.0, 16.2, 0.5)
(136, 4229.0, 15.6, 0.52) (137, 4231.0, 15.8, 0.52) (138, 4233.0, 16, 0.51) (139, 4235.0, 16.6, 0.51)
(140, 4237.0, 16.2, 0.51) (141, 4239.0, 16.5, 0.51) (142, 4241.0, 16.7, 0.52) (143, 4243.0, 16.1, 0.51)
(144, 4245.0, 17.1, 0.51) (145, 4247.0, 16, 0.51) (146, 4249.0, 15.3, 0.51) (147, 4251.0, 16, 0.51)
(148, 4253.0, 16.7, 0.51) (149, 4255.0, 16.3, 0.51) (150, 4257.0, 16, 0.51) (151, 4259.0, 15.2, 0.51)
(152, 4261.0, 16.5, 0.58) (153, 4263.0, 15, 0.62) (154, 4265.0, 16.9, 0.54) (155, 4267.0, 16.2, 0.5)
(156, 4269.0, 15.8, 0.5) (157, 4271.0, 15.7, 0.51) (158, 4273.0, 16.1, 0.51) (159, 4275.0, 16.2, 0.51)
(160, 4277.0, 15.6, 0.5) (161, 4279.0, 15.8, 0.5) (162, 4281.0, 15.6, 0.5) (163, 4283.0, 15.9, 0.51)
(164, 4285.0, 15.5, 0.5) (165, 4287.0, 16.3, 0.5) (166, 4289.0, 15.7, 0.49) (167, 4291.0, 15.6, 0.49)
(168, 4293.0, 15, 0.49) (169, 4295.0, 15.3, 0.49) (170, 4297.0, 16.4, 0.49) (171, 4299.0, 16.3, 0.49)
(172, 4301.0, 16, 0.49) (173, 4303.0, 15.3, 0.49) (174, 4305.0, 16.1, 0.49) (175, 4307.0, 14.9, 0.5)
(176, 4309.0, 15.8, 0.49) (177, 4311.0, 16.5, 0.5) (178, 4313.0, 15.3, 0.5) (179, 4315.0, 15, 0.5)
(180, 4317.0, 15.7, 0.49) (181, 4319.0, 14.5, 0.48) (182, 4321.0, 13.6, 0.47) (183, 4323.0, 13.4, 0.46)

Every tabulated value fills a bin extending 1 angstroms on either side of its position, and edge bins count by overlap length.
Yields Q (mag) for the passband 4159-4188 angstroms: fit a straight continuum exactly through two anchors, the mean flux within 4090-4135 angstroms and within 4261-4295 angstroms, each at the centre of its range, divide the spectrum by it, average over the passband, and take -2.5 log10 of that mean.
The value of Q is -0.22 mag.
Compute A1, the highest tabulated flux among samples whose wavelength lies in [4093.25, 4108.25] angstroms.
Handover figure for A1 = 11.1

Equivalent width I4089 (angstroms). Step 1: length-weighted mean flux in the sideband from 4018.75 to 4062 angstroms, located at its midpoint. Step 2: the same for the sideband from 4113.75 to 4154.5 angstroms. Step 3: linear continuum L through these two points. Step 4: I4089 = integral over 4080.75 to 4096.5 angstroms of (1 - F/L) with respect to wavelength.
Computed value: 3.0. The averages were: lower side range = 18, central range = 14.1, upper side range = 16.7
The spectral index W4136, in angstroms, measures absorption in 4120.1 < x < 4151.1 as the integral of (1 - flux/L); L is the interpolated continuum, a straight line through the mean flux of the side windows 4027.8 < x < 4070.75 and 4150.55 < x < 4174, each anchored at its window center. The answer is 0.8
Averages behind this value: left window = 18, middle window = 17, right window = 17.3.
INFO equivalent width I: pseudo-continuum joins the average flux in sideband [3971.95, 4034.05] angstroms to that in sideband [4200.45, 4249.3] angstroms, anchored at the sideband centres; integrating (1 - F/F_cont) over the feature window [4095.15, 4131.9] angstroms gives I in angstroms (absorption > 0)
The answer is 9.7 angstroms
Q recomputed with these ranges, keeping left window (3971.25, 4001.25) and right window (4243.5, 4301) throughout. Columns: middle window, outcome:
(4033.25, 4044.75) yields -0.172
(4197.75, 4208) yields -0.069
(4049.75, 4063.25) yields -0.173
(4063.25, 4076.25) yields -0.171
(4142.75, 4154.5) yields -0.106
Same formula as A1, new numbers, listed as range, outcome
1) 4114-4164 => 18.5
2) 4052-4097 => 19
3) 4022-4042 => 18.9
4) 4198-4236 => 17.3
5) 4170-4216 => 17.7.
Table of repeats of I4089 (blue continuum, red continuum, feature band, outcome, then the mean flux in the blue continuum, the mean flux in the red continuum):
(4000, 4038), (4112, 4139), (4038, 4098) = 3.1 angstroms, 18.4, 16.2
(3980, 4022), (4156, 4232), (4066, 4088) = 0.7 angstroms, 17.8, 16.8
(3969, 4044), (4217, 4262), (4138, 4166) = -1.3 angstroms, 16.6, 16.3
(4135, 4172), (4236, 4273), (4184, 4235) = 0.4 angstroms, 17.3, 16.1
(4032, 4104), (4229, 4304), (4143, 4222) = -4.9 angstroms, 15.8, 16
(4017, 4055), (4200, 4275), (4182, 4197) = 0.3 angstroms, 18.1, 16.3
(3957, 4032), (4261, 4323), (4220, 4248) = -1.4 angstroms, 15.5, 15.6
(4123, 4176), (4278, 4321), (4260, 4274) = -0.1 angstroms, 17.2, 15.6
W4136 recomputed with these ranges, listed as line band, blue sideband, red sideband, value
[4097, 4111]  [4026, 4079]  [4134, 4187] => 7.8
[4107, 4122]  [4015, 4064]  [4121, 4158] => 3.1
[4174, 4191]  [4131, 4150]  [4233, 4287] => 0.2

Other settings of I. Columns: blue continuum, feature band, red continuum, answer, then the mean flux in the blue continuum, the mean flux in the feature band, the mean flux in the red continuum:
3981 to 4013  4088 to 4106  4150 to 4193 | 8.31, 17.9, 9.35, 17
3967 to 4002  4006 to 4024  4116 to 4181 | -4.51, 14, 18.2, 17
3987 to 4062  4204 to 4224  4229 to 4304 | -0.25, 18.1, 16.6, 16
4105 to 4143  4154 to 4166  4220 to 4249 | -1.35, 15.2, 17.3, 16.4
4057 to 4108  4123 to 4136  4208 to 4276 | -1.86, 14.1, 16.9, 16.2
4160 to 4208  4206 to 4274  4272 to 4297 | -0.13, 16.9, 16.3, 15.7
